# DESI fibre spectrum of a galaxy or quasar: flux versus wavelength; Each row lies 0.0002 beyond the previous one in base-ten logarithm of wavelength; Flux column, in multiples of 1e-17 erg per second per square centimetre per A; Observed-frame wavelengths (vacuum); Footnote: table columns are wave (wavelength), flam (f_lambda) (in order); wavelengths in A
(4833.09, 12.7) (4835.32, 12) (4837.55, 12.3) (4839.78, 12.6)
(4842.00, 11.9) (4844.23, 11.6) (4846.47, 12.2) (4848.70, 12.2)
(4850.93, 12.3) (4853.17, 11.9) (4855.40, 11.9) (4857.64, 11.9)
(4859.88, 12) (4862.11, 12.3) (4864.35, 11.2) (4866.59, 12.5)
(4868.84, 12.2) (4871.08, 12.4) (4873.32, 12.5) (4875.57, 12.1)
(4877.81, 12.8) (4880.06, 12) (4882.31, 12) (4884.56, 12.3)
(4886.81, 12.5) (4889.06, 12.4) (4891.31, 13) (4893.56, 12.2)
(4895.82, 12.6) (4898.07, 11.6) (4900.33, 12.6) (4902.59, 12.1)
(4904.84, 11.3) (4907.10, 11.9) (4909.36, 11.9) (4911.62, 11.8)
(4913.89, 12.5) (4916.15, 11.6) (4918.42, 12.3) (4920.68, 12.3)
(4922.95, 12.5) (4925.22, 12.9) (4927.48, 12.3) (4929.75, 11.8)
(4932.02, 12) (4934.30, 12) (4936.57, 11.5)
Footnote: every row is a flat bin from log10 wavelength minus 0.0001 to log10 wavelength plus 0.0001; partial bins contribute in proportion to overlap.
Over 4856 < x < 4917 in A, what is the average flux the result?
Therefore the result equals 12.2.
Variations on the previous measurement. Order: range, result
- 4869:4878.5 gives 12.4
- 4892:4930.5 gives 12.1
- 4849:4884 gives 12.1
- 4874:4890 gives 12.3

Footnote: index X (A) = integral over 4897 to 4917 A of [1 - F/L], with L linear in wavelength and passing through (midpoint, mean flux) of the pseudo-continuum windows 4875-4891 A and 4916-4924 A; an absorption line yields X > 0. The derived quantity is 0.6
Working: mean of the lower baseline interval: 12.3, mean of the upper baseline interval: 12.2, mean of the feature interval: 11.9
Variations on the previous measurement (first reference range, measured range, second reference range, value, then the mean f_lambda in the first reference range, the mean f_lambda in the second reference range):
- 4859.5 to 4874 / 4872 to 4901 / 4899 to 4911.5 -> -0.7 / 12.2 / 11.9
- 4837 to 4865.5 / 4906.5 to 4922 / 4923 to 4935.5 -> 0.2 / 12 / 12.2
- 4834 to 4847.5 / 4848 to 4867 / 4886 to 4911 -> 0.2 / 12.1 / 12.2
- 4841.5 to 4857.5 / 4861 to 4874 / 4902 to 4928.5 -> -0.2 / 12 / 12.1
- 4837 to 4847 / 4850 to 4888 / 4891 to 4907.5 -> -0.1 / 12.1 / 12.1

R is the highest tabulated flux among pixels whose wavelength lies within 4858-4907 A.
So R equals 13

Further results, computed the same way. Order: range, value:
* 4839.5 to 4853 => 12.6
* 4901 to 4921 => 12.5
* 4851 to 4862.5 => 12.3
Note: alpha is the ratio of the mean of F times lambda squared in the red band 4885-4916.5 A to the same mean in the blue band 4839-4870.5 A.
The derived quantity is 1.03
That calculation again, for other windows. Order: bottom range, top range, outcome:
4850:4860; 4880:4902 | 1.04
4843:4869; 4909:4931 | 1.04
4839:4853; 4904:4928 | 1.03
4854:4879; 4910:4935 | 1.02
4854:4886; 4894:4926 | 1.01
